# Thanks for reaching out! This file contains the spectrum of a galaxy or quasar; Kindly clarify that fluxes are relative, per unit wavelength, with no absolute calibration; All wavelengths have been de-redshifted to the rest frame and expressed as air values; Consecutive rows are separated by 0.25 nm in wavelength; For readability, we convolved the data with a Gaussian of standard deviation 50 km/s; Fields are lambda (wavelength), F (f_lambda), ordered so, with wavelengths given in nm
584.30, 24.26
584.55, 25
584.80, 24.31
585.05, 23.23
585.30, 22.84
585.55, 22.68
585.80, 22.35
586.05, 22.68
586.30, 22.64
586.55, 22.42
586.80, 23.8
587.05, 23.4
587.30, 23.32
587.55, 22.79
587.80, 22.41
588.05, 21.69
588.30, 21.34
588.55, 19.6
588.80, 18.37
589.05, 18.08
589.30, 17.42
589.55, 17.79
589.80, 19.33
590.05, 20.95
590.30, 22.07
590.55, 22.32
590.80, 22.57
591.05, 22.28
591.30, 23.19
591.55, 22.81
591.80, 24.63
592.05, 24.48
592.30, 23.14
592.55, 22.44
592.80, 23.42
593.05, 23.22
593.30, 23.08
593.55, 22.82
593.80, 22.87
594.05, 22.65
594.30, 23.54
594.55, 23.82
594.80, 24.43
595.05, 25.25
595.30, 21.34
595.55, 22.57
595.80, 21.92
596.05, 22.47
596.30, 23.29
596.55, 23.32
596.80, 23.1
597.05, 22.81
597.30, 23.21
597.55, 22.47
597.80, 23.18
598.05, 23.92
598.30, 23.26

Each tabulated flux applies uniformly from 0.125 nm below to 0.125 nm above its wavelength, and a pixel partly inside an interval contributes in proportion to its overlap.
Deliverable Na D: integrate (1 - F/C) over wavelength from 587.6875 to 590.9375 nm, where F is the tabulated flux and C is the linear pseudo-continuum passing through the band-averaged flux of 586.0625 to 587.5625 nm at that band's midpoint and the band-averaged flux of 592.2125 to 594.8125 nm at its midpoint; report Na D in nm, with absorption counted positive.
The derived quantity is 0.39 nm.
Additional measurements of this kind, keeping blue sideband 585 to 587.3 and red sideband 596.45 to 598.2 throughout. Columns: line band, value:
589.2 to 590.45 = 0.18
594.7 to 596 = 0.00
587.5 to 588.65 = 0.07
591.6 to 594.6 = -0.03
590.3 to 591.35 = 0.02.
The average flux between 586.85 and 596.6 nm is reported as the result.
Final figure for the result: 22.2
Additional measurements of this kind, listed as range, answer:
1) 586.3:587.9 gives 23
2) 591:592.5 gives 23.4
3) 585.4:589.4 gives 21.6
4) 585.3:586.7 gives 22.6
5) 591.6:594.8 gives 23.4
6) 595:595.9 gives 22.6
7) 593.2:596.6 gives 23.1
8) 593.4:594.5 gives 23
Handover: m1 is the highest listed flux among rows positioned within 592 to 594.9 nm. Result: 24.48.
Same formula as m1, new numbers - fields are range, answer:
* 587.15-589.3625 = 23.32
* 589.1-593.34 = 24.63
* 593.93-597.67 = 25.25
